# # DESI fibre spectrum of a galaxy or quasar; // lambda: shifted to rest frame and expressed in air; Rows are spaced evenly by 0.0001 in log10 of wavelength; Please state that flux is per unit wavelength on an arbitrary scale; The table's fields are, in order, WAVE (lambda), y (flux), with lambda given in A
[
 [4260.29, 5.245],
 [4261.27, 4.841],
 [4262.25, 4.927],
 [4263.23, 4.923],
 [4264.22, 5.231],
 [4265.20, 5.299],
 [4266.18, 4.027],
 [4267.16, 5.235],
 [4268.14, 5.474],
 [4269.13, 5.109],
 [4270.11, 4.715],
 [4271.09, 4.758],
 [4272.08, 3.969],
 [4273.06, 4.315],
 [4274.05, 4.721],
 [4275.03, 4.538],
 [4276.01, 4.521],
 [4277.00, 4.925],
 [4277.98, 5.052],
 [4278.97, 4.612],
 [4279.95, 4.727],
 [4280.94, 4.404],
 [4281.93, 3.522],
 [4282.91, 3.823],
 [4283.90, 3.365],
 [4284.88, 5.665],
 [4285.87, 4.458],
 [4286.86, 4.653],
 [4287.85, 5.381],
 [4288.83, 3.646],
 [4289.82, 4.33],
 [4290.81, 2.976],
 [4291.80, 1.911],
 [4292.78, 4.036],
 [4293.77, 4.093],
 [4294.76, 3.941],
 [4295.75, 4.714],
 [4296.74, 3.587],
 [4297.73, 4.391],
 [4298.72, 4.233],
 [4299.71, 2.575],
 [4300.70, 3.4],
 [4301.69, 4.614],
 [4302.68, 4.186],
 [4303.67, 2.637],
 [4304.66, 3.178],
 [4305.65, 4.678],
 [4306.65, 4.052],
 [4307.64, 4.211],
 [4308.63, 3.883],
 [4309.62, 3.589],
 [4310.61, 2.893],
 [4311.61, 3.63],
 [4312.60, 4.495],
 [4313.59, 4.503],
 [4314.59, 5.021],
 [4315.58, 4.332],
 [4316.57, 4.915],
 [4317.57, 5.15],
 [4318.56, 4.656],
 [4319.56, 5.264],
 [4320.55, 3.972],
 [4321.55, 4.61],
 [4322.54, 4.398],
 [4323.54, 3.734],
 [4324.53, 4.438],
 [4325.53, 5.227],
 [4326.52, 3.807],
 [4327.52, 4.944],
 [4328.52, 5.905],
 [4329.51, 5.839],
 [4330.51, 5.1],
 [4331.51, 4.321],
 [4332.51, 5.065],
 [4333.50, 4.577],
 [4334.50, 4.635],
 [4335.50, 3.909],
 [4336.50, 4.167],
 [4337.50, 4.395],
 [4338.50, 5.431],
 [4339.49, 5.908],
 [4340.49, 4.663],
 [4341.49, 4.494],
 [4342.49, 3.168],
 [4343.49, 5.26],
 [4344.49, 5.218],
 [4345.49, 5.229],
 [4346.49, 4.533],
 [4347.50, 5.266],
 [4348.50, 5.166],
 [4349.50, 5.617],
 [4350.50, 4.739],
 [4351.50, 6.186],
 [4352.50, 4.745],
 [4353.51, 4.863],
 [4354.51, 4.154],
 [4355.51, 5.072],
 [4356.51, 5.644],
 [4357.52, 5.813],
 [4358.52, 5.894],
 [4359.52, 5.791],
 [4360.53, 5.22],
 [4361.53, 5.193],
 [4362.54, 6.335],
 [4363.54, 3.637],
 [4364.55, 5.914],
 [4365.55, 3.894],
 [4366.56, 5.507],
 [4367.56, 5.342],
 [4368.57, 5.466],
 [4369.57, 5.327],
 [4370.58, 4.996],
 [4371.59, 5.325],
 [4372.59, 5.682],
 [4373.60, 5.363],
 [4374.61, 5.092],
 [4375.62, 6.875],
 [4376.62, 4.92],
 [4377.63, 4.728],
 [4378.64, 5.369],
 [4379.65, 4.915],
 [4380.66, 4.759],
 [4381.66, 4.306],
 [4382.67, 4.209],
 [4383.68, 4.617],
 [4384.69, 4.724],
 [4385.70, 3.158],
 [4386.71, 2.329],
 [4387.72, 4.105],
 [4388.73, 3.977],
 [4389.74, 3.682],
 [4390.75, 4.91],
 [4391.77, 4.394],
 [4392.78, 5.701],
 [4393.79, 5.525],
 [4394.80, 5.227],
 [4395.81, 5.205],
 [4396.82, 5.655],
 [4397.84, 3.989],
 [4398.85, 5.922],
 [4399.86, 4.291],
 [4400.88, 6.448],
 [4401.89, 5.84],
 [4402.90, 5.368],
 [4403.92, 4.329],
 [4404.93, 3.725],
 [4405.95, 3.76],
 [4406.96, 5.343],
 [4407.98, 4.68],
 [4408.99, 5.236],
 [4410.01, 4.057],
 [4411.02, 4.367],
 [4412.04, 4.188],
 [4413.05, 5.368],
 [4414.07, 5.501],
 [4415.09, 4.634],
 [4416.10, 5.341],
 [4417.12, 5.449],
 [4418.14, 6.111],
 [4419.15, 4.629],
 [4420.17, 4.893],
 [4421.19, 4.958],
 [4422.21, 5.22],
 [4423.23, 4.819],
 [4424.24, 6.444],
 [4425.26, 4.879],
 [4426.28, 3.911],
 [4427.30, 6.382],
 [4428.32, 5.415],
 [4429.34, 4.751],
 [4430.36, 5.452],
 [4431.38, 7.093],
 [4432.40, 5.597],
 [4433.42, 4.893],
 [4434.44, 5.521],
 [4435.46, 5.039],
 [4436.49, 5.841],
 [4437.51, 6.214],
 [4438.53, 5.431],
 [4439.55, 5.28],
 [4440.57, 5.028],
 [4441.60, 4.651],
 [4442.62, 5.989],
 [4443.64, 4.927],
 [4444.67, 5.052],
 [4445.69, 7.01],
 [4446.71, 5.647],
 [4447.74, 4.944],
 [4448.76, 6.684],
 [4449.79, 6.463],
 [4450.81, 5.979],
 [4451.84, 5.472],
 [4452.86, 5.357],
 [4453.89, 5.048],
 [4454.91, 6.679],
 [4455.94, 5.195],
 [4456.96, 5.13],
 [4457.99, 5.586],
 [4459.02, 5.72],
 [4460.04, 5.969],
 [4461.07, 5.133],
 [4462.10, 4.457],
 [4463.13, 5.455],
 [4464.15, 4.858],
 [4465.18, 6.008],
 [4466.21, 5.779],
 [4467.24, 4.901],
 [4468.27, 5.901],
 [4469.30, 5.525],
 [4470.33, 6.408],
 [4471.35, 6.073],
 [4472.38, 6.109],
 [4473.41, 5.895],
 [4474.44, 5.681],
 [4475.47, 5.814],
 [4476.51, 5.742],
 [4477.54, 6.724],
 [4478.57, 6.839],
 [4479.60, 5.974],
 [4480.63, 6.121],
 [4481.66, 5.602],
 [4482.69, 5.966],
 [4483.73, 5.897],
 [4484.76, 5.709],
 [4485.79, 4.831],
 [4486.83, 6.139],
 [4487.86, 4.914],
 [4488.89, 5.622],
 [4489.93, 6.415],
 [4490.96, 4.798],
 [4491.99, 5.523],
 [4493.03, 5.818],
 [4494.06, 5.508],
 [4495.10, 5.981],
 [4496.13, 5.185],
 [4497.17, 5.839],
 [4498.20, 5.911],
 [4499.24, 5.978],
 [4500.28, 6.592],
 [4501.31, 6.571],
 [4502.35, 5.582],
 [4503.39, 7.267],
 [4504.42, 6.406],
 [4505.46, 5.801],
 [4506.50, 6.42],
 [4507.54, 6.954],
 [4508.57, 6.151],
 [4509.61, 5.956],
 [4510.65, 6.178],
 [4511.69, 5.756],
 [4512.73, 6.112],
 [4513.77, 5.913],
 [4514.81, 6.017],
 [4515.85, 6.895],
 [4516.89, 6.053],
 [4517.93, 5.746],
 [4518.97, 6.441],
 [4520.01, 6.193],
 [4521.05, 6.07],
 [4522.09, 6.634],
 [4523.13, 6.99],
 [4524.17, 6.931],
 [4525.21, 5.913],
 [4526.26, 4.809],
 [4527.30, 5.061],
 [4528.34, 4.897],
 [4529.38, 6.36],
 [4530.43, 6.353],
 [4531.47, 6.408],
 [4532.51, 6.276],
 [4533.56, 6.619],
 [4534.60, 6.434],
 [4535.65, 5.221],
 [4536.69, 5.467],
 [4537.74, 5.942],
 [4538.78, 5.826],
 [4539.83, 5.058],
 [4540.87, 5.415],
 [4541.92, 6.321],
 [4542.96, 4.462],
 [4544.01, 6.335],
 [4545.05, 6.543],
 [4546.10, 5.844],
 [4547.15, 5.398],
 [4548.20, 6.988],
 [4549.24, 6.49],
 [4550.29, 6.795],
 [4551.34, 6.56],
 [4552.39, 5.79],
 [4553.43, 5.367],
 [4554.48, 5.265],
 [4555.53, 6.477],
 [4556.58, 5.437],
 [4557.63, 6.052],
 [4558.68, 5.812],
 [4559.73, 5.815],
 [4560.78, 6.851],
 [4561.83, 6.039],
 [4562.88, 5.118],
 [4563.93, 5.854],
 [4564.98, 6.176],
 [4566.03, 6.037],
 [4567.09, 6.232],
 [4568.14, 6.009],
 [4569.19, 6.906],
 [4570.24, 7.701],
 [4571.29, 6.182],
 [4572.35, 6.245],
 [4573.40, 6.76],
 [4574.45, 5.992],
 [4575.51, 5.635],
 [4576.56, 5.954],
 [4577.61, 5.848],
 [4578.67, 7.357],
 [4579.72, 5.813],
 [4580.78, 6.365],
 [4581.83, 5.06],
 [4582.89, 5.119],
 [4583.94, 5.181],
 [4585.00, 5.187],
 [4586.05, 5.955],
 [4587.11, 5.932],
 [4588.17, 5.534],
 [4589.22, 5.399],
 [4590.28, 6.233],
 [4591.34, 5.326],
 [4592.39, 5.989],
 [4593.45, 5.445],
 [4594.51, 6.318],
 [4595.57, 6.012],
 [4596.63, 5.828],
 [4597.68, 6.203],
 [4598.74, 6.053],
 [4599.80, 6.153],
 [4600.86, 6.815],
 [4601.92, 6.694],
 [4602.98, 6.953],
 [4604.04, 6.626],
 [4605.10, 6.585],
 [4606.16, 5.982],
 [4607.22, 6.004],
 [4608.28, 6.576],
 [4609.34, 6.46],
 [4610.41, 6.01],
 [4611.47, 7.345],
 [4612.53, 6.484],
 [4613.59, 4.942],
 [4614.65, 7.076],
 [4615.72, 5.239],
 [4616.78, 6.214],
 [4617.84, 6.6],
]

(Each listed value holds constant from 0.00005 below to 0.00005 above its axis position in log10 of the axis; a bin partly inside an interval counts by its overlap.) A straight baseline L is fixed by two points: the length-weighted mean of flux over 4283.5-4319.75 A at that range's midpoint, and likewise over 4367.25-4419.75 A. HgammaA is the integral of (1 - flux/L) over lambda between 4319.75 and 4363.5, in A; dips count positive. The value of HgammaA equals -4.9 A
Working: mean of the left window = 4.08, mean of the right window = 4.89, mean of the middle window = 4.94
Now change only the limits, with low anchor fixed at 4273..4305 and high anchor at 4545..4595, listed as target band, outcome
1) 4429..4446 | -1.3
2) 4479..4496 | -0.7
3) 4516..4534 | -1.3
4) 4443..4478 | -2.8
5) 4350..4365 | -2.4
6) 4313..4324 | -0.8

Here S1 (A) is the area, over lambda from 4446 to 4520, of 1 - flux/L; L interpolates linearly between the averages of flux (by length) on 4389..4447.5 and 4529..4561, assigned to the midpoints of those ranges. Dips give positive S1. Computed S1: -3.6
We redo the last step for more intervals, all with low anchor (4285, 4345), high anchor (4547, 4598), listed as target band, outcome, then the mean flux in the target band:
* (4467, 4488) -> -1.90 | 5.87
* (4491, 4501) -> -0.50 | 5.78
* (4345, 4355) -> -1.08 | 5.05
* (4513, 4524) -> -1.28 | 6.31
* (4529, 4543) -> -0.35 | 5.91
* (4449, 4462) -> -0.95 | 5.63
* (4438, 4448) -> -0.47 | 5.41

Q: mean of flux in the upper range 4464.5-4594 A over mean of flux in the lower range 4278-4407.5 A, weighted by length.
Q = 1.28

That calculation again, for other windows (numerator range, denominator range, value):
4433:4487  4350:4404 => 1.13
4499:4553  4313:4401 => 1.24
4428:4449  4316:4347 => 1.17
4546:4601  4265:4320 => 1.41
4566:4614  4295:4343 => 1.40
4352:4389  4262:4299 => 1.12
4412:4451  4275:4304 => 1.33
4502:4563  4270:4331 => 1.41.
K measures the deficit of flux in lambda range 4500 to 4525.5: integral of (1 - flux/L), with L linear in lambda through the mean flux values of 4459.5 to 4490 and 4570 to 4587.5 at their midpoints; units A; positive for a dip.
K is -2.1 A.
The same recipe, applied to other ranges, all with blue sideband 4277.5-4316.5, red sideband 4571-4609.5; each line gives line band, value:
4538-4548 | 0.0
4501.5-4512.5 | -1.6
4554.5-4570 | -0.6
